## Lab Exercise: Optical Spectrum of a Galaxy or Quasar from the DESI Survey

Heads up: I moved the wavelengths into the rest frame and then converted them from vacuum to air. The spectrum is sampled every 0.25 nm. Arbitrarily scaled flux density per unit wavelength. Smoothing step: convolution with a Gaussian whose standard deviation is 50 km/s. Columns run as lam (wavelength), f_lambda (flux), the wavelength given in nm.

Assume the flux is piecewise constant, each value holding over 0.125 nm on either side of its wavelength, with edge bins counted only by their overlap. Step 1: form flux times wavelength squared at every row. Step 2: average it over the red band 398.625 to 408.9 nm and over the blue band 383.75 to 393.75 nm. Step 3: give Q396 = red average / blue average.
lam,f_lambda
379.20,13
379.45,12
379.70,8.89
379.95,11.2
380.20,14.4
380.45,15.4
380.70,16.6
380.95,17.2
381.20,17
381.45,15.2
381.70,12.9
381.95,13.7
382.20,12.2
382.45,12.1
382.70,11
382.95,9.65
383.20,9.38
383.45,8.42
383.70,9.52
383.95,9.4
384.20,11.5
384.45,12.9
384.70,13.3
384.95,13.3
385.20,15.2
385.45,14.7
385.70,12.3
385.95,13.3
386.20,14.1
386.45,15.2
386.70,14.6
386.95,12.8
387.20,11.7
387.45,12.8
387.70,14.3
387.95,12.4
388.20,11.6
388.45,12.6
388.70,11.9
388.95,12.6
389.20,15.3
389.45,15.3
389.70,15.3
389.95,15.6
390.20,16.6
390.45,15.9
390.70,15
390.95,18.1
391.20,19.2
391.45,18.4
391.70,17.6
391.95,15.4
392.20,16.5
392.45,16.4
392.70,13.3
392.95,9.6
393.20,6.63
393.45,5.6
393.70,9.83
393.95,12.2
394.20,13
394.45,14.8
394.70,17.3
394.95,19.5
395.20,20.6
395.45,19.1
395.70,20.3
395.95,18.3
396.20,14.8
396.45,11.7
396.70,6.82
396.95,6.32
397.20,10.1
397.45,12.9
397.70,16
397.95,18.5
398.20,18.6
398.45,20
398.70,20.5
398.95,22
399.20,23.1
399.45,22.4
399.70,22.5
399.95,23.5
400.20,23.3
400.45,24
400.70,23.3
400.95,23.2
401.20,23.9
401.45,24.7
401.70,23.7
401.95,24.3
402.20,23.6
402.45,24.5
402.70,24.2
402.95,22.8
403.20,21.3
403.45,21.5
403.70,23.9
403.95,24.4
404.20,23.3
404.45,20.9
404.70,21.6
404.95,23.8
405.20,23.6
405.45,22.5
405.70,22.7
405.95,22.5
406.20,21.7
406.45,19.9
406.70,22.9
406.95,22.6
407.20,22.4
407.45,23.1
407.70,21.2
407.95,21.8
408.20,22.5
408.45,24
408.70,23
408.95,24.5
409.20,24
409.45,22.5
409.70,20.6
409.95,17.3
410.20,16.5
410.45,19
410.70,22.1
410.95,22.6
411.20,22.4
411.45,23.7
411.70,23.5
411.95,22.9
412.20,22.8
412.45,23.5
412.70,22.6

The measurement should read 1.8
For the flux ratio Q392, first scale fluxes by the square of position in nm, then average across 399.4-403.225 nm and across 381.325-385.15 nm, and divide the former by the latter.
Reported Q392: 2.2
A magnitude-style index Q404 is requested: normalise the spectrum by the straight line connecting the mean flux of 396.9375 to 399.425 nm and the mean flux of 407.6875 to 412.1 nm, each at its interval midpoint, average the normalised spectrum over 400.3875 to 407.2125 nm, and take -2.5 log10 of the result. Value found -0.17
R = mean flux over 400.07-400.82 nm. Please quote 23.5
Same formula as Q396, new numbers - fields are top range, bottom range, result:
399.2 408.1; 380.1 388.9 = 1.94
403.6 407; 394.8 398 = 1.58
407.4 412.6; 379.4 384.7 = 2.04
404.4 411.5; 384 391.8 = 1.70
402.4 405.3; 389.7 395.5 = 1.62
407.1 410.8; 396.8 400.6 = 1.20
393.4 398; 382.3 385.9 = 1.29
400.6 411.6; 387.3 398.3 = 1.67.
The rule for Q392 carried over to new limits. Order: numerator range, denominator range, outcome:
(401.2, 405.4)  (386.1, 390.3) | 1.82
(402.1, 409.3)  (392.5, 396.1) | 1.68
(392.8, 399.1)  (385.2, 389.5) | 1.14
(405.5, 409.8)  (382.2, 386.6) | 2.09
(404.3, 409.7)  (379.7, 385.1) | 2.03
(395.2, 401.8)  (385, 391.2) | 1.41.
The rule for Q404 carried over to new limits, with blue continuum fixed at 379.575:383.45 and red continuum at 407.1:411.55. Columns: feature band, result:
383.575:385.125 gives 0.18 mag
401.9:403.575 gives -0.17 mag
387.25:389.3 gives 0.18 mag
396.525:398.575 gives 0.31 mag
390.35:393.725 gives 0.14 mag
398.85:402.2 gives -0.22 mag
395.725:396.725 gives 0.23 mag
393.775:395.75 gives 0.03 mag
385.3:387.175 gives 0.05 mag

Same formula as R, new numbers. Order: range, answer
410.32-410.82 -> 20.5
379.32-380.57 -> 12.4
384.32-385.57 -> 13.9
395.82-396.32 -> 16.6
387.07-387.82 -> 12.9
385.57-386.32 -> 13.2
